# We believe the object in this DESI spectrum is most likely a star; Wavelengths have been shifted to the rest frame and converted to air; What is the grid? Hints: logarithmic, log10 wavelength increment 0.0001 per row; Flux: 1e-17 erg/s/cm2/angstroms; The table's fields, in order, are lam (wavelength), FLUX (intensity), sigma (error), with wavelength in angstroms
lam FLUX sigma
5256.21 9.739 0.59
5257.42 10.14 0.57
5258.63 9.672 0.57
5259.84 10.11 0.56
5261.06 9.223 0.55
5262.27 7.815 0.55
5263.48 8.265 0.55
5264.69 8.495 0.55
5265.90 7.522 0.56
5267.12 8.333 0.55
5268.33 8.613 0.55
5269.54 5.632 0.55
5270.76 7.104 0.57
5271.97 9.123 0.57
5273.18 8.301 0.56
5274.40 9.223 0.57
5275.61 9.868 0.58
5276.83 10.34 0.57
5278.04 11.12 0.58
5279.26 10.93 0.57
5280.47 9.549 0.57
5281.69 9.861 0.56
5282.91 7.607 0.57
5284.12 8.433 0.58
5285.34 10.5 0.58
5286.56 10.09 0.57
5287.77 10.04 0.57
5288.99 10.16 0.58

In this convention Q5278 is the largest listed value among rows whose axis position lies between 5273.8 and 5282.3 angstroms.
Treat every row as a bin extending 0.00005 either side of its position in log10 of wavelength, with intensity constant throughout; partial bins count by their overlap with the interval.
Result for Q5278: 11.12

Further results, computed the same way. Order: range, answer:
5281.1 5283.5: 9.861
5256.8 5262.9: 10.14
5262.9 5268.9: 8.613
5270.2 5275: 9.223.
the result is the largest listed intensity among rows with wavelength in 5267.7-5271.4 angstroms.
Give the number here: 8.613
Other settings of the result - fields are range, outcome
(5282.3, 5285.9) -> 10.5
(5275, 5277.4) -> 10.34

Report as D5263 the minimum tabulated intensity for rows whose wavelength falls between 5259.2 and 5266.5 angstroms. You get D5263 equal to 7.522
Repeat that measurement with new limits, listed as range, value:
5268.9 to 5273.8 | 5.632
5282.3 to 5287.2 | 7.607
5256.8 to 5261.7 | 9.223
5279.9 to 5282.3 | 9.549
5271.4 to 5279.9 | 8.301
